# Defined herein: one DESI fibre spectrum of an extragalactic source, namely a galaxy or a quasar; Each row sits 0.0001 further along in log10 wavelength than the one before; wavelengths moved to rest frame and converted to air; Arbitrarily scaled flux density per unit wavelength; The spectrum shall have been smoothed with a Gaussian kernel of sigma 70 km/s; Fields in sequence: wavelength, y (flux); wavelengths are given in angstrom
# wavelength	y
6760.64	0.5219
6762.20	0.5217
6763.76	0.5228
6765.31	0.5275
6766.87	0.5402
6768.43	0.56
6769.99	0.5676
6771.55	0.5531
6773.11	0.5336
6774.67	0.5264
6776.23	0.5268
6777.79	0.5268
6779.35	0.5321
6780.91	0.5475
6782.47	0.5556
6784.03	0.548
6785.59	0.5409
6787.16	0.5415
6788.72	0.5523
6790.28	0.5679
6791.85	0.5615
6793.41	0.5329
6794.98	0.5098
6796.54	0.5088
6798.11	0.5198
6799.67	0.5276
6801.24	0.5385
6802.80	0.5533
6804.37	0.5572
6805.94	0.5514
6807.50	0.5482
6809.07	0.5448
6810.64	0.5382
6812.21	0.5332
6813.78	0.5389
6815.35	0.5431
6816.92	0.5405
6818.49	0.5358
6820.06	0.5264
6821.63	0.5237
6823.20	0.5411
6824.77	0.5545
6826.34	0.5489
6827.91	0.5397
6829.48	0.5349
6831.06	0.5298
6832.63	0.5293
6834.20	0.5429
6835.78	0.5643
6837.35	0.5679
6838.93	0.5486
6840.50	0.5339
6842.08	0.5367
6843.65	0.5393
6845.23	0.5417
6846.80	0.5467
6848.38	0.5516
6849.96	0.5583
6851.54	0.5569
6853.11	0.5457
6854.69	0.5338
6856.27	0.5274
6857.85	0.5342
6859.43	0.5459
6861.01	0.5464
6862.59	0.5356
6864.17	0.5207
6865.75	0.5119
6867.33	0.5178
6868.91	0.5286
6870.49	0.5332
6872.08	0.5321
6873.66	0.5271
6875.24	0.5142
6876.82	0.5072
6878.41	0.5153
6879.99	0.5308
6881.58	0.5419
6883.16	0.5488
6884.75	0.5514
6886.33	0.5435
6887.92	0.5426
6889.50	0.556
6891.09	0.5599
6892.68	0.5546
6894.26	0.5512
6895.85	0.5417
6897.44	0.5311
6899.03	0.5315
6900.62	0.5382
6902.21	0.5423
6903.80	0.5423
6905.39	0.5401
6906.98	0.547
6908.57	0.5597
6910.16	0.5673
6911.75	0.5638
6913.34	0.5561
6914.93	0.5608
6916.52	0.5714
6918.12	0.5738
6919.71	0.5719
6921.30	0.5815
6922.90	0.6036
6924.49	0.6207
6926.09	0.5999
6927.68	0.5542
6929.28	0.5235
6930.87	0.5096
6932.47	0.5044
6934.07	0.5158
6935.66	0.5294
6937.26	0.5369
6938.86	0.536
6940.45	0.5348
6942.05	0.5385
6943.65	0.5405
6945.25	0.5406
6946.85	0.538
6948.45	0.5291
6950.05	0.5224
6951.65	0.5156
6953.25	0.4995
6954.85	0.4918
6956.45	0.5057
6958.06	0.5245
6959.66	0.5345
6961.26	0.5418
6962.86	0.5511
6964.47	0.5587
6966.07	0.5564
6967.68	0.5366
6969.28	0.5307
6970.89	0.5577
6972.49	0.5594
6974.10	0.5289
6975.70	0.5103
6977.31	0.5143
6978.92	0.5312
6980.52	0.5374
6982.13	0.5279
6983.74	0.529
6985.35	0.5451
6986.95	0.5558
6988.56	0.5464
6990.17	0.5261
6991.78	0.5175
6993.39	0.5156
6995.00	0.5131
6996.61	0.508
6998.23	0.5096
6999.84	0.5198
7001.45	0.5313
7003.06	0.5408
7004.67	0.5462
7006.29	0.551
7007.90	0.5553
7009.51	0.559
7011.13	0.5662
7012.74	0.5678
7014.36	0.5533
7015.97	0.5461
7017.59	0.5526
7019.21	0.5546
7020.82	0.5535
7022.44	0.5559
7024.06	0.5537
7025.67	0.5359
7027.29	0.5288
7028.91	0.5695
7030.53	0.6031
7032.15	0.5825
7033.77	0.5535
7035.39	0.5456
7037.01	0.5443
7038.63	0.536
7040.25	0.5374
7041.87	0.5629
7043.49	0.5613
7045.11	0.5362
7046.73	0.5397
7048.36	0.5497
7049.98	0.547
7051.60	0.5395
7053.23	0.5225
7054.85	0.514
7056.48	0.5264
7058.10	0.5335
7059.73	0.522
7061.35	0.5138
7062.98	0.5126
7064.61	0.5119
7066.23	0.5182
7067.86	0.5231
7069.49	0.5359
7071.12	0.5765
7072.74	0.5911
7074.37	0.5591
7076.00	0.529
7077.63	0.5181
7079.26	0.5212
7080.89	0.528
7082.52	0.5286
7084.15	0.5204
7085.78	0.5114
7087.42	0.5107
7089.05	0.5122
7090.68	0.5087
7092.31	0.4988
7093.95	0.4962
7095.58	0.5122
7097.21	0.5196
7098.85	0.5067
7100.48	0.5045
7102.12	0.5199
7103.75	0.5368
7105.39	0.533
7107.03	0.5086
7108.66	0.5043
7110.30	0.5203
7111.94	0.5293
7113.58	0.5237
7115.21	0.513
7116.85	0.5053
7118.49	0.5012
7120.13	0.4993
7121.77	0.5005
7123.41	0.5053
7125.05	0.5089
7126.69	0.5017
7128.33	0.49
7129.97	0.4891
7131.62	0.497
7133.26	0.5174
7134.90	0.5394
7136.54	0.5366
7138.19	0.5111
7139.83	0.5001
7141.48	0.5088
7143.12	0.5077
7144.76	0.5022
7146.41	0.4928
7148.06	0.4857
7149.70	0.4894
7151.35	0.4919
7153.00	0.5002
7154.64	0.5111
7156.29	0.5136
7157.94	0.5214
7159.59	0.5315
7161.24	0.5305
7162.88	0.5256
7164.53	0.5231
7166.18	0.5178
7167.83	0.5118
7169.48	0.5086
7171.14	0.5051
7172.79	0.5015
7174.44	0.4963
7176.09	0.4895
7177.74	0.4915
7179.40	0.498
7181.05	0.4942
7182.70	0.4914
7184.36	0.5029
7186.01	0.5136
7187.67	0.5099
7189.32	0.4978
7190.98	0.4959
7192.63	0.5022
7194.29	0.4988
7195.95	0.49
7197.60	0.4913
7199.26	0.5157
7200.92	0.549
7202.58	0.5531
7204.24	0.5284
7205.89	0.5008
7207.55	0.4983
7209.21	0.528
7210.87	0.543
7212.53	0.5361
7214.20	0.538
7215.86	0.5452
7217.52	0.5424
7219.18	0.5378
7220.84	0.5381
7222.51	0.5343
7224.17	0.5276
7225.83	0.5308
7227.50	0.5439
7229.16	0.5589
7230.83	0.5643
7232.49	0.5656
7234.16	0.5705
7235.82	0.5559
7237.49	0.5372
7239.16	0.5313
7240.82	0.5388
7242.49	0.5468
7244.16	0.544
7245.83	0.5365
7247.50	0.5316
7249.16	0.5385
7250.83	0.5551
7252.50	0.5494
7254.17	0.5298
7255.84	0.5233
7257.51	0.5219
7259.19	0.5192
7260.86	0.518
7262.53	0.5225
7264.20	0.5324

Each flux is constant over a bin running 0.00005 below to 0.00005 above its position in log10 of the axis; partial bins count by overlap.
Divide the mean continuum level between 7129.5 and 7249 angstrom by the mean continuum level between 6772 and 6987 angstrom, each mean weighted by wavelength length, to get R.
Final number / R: 0.96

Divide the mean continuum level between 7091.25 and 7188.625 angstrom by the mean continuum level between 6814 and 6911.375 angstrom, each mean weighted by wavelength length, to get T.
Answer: 0.9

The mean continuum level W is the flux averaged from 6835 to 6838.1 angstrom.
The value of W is 0.567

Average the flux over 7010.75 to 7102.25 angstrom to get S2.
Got 0.536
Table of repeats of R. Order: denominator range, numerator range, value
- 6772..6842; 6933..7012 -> 0.99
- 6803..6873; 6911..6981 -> 1.00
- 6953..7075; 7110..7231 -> 0.95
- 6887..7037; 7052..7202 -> 0.94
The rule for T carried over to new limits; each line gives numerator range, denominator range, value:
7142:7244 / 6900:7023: 0.96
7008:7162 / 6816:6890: 0.98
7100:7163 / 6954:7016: 0.95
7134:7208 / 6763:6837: 0.94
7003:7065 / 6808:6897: 1.01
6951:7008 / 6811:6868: 0.98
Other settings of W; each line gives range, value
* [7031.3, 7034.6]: 0.568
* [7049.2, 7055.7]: 0.53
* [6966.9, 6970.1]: 0.534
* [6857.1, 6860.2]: 0.54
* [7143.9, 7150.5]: 0.493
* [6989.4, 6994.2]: 0.52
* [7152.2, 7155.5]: 0.507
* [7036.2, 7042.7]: 0.546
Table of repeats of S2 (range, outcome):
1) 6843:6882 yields 0.534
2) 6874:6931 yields 0.552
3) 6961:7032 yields 0.542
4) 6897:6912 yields 0.546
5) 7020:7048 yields 0.553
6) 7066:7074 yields 0.552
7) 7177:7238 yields 0.525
